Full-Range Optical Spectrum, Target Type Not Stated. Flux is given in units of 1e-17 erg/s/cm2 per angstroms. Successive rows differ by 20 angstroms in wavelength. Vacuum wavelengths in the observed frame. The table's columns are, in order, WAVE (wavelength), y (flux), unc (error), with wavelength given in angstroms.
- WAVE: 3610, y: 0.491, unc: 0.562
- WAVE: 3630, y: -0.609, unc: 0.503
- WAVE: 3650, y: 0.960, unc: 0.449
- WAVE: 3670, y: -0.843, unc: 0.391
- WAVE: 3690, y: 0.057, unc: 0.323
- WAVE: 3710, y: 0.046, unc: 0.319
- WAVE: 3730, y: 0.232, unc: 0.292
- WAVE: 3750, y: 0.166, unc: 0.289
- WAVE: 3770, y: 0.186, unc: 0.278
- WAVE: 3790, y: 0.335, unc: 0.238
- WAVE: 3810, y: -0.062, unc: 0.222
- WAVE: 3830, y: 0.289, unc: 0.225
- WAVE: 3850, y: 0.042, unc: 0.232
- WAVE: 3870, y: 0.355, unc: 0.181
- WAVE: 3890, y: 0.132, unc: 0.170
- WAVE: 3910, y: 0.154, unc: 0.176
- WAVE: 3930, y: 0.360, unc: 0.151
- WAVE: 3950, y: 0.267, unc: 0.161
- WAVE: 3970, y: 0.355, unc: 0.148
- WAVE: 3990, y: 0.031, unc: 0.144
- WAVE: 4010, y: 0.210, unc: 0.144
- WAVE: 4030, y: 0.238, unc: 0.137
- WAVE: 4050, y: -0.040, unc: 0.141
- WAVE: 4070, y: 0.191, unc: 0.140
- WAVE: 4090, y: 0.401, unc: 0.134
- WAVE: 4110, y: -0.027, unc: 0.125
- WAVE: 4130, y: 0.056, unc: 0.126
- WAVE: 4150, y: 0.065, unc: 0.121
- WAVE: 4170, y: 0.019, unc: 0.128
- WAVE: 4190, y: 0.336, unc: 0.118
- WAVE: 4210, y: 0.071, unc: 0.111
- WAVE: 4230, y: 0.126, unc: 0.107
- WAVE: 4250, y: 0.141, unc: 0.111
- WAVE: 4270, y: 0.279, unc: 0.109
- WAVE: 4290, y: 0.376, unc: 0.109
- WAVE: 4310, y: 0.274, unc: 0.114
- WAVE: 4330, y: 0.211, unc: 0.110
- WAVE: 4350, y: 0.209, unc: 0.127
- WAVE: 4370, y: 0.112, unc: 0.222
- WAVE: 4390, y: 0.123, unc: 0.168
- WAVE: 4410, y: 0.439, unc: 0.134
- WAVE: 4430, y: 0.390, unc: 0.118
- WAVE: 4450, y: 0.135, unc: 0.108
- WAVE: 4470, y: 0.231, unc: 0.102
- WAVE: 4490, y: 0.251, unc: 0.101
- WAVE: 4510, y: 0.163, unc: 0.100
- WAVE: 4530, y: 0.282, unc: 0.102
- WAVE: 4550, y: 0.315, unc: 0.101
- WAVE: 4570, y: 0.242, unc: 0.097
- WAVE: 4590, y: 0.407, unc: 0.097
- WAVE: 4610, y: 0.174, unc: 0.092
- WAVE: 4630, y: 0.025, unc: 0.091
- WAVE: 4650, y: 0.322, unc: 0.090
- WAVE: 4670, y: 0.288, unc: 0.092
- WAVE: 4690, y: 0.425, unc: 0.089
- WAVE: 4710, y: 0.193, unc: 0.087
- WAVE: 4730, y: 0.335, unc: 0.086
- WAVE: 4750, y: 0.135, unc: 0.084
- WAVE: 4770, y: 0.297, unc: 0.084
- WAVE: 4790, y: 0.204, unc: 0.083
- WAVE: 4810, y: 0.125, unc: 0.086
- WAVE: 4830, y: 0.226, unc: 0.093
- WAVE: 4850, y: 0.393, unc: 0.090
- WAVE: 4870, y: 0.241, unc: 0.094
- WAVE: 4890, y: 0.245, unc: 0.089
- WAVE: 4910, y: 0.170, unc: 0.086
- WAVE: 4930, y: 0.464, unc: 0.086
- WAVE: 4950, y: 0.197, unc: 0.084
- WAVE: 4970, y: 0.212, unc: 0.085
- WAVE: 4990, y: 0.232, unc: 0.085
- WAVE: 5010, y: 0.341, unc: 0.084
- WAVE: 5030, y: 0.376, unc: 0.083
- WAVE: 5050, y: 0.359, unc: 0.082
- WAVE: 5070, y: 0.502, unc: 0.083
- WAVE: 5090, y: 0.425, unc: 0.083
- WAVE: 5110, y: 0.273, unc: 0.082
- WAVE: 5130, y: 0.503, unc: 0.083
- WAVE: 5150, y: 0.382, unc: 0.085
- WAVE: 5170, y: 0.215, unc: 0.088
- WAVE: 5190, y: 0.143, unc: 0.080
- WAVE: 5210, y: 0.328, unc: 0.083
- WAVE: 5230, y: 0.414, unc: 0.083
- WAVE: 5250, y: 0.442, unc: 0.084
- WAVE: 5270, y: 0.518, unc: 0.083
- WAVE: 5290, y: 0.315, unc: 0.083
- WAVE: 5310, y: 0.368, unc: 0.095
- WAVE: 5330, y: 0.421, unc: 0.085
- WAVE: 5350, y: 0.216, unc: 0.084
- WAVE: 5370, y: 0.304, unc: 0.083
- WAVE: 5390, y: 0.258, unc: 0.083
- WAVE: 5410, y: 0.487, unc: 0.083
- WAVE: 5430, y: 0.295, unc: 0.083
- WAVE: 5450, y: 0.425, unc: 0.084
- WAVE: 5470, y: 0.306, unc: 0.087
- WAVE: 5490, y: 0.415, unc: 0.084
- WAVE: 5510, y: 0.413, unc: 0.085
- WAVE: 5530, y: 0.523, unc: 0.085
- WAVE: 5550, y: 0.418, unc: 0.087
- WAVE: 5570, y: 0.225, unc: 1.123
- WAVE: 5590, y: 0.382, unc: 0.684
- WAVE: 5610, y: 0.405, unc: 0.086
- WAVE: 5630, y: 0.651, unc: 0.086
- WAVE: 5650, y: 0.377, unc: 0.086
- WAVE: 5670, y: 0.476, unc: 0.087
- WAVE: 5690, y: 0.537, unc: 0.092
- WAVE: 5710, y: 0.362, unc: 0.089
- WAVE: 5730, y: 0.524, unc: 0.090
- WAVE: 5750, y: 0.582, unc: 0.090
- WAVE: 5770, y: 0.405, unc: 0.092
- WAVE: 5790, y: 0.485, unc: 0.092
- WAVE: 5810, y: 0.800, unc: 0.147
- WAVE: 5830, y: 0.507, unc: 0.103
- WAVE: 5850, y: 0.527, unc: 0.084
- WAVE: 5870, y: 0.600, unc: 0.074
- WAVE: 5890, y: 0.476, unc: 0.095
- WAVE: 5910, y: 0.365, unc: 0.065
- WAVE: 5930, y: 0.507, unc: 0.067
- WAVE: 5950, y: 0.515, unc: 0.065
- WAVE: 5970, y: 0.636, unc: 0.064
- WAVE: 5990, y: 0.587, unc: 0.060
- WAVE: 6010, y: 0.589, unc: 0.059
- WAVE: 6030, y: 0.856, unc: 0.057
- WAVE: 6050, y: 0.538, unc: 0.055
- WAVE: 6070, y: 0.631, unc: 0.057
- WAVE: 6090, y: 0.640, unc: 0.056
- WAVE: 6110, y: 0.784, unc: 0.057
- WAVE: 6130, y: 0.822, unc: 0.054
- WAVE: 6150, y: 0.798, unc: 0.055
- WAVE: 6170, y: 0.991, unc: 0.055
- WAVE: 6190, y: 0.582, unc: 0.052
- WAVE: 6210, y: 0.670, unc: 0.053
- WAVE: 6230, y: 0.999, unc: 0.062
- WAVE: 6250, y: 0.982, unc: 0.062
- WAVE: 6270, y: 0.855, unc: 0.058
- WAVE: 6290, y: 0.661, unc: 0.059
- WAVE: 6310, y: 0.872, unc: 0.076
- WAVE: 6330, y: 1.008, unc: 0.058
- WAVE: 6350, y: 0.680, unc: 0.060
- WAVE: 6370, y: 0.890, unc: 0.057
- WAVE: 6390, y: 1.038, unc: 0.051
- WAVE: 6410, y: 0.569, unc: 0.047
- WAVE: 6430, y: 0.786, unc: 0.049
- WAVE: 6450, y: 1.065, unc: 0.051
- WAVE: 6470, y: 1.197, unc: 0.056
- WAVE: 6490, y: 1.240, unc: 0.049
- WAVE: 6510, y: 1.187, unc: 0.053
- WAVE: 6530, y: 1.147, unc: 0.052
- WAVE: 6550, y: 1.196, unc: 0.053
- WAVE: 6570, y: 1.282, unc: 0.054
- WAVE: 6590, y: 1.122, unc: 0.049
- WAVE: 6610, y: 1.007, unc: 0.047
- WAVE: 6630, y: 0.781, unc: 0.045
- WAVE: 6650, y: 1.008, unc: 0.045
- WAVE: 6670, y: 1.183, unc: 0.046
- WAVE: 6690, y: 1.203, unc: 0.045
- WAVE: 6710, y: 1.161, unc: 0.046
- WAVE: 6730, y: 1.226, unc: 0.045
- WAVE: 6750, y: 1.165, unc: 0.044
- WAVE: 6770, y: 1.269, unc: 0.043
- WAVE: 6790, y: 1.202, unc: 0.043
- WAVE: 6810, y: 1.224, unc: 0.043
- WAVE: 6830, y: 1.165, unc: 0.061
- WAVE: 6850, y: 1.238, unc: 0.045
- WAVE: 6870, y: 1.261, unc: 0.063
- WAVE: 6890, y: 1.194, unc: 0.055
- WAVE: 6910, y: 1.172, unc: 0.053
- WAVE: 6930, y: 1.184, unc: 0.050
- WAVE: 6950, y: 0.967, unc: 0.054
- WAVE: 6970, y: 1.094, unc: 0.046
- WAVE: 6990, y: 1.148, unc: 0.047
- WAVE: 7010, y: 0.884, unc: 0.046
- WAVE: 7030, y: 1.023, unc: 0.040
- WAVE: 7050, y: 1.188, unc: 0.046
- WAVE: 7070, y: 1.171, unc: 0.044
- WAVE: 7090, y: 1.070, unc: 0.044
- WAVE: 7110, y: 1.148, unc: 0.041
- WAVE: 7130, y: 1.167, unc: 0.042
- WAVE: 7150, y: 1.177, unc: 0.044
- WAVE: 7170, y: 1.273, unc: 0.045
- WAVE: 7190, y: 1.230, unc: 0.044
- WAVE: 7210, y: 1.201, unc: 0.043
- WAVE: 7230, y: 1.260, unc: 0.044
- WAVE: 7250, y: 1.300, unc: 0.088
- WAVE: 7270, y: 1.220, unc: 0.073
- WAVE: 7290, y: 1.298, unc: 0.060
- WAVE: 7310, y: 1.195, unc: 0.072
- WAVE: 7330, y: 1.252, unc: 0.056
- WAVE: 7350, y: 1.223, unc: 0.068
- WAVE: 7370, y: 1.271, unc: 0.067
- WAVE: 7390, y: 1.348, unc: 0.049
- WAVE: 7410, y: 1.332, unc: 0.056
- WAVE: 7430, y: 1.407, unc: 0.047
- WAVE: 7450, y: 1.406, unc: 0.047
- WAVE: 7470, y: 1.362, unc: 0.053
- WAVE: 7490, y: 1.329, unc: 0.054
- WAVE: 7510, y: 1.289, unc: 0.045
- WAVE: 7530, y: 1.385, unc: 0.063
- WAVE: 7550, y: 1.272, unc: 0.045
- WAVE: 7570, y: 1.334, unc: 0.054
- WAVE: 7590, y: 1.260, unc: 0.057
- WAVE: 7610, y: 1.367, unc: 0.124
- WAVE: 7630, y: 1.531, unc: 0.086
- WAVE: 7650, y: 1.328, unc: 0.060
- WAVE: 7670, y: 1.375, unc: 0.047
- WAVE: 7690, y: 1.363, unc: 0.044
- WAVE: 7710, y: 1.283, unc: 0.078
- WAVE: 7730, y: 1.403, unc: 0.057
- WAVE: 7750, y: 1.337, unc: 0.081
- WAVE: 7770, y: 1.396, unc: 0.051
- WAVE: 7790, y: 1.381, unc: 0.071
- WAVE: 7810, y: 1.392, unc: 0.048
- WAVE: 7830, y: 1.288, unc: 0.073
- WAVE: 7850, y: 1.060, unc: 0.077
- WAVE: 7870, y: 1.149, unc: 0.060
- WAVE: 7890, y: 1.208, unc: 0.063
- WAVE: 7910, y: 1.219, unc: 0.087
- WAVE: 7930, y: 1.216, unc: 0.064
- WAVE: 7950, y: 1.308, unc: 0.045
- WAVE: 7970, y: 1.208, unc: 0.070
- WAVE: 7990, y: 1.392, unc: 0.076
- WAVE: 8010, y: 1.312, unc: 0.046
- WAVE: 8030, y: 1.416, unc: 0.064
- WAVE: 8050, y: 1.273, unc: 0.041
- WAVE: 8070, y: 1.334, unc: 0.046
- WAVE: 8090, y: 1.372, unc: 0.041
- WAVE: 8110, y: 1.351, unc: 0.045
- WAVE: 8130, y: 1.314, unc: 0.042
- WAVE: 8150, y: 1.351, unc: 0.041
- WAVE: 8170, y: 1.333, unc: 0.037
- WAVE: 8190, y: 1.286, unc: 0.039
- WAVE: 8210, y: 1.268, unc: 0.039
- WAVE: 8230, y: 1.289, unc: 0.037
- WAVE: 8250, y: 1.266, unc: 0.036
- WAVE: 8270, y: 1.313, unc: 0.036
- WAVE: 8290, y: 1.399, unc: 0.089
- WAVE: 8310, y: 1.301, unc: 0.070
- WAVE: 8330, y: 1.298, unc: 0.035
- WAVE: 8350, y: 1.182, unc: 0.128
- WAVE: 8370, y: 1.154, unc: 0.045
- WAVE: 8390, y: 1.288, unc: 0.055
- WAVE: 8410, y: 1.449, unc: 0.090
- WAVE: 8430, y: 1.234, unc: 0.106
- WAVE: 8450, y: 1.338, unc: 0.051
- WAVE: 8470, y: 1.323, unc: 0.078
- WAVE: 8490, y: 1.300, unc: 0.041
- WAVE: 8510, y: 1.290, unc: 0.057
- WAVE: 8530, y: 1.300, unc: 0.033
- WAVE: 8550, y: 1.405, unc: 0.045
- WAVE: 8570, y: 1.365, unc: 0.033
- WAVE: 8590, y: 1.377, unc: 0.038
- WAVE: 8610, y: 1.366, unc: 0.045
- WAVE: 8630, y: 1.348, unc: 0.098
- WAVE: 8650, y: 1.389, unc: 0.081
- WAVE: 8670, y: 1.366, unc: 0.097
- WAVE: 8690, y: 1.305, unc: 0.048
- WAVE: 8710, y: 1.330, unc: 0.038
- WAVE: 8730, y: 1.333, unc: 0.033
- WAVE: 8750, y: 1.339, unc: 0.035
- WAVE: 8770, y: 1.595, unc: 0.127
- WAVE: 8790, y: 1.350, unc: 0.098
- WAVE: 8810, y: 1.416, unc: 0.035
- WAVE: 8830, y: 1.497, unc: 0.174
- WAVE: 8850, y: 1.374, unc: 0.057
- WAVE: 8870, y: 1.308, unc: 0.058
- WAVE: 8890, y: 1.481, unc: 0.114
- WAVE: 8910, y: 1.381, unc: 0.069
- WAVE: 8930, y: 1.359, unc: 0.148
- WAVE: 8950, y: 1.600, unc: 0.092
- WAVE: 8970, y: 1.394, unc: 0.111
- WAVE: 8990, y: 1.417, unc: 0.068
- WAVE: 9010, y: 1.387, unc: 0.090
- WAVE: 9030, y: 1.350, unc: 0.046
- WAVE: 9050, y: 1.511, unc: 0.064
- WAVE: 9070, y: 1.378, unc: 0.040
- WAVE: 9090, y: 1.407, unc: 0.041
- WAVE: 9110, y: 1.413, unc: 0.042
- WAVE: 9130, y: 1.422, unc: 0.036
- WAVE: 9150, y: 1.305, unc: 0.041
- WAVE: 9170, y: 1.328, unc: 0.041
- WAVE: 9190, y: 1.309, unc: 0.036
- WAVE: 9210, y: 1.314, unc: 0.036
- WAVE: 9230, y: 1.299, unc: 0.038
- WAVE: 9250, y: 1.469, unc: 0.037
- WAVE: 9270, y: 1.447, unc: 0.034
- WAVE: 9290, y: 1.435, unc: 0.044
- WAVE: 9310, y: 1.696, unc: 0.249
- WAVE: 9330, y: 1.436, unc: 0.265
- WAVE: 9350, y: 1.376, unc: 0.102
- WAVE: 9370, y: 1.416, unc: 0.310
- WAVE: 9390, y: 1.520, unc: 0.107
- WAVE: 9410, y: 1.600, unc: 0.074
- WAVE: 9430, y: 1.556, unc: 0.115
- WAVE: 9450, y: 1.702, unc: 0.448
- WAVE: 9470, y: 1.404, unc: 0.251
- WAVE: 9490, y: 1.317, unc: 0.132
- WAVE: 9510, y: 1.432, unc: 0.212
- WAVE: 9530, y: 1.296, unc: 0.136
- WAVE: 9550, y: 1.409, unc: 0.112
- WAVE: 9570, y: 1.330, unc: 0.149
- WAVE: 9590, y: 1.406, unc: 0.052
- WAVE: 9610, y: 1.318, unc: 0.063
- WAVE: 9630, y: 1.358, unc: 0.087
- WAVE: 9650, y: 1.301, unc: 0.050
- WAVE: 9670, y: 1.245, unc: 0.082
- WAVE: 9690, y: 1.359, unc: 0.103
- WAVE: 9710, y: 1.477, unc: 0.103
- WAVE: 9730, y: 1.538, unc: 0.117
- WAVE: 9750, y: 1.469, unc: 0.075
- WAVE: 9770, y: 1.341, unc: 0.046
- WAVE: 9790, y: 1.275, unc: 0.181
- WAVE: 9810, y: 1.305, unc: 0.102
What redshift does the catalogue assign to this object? 0.616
